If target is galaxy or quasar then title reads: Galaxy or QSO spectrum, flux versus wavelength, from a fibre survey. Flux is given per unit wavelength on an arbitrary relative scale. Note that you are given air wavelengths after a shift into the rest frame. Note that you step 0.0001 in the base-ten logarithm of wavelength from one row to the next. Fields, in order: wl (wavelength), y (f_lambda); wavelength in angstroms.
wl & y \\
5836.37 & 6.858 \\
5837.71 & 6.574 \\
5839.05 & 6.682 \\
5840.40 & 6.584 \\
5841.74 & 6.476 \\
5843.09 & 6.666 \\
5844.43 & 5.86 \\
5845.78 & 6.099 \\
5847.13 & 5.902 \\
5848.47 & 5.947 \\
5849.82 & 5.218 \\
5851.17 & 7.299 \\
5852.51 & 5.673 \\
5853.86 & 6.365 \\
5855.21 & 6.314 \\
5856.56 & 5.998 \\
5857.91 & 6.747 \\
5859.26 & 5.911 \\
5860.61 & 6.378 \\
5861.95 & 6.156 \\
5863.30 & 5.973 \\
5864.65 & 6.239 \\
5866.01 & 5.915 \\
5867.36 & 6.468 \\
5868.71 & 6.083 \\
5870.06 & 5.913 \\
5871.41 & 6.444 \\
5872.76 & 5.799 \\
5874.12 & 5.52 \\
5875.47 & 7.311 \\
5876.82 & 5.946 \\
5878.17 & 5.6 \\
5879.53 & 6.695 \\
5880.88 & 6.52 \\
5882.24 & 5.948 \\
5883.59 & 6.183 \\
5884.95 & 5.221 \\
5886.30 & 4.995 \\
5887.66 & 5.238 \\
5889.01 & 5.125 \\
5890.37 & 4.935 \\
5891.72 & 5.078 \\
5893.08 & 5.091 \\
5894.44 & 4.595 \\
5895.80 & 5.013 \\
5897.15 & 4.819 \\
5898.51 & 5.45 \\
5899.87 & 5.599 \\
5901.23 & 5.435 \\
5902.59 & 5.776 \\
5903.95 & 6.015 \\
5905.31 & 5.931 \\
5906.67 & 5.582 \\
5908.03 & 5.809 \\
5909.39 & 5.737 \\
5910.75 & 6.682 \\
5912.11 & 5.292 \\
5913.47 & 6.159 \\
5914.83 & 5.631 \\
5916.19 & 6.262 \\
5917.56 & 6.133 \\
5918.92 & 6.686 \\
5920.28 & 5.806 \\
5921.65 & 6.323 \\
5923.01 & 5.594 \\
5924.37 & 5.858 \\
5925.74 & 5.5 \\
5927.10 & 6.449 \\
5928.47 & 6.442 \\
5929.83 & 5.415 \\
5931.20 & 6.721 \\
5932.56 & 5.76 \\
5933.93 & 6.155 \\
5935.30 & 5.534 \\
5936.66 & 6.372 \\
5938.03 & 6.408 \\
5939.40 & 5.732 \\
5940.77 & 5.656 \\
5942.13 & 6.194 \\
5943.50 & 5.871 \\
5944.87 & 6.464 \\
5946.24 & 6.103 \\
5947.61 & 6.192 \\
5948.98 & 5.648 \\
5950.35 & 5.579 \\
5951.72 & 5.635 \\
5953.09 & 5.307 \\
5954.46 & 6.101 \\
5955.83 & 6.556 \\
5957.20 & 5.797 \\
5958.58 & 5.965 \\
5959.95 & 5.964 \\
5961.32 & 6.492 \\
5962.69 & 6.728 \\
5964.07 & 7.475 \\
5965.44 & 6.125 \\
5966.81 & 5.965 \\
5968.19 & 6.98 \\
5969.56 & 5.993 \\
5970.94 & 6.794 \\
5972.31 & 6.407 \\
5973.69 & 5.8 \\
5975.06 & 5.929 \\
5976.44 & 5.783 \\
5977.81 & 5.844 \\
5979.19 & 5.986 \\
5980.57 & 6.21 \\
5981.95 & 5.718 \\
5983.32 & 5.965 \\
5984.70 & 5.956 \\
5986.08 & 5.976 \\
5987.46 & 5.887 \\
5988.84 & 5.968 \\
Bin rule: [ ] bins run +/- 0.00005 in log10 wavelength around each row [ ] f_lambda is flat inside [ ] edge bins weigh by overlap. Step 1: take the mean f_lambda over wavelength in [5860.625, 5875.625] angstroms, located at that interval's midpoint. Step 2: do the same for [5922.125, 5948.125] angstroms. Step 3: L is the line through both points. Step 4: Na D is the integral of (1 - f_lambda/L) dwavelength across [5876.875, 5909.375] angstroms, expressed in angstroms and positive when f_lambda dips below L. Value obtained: 3.1 angstroms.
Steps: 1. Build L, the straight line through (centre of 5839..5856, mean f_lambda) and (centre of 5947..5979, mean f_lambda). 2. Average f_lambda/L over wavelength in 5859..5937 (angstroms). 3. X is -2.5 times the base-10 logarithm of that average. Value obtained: 0.06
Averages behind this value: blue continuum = 6.22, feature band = 5.85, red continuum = 6.13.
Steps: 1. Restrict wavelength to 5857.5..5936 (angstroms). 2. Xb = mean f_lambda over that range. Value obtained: 5.85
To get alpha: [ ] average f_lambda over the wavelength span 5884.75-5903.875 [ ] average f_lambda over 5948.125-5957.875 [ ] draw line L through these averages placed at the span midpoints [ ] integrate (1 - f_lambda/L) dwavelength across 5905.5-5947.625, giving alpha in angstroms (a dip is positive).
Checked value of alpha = -3.7 angstroms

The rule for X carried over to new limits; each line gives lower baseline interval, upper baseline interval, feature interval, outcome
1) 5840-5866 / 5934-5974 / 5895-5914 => 0.093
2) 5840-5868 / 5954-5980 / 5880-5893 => 0.137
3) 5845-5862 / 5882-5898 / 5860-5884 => -0.096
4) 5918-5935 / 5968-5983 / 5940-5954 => 0.037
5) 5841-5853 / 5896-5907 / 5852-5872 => -0.035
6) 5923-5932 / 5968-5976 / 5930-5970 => 0.006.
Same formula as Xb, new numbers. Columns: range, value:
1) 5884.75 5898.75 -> 5.03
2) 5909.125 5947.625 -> 6.04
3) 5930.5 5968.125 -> 6.11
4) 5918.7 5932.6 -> 6.04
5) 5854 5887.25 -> 6.09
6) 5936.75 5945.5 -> 6.07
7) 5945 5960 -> 5.91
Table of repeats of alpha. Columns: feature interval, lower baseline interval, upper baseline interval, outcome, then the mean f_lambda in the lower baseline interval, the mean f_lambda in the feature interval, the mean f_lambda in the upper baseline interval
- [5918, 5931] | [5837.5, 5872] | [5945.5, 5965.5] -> 0.23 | 6.22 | 6.04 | 6.11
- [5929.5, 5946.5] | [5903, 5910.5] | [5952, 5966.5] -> 0.11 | 5.86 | 6.04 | 6.23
